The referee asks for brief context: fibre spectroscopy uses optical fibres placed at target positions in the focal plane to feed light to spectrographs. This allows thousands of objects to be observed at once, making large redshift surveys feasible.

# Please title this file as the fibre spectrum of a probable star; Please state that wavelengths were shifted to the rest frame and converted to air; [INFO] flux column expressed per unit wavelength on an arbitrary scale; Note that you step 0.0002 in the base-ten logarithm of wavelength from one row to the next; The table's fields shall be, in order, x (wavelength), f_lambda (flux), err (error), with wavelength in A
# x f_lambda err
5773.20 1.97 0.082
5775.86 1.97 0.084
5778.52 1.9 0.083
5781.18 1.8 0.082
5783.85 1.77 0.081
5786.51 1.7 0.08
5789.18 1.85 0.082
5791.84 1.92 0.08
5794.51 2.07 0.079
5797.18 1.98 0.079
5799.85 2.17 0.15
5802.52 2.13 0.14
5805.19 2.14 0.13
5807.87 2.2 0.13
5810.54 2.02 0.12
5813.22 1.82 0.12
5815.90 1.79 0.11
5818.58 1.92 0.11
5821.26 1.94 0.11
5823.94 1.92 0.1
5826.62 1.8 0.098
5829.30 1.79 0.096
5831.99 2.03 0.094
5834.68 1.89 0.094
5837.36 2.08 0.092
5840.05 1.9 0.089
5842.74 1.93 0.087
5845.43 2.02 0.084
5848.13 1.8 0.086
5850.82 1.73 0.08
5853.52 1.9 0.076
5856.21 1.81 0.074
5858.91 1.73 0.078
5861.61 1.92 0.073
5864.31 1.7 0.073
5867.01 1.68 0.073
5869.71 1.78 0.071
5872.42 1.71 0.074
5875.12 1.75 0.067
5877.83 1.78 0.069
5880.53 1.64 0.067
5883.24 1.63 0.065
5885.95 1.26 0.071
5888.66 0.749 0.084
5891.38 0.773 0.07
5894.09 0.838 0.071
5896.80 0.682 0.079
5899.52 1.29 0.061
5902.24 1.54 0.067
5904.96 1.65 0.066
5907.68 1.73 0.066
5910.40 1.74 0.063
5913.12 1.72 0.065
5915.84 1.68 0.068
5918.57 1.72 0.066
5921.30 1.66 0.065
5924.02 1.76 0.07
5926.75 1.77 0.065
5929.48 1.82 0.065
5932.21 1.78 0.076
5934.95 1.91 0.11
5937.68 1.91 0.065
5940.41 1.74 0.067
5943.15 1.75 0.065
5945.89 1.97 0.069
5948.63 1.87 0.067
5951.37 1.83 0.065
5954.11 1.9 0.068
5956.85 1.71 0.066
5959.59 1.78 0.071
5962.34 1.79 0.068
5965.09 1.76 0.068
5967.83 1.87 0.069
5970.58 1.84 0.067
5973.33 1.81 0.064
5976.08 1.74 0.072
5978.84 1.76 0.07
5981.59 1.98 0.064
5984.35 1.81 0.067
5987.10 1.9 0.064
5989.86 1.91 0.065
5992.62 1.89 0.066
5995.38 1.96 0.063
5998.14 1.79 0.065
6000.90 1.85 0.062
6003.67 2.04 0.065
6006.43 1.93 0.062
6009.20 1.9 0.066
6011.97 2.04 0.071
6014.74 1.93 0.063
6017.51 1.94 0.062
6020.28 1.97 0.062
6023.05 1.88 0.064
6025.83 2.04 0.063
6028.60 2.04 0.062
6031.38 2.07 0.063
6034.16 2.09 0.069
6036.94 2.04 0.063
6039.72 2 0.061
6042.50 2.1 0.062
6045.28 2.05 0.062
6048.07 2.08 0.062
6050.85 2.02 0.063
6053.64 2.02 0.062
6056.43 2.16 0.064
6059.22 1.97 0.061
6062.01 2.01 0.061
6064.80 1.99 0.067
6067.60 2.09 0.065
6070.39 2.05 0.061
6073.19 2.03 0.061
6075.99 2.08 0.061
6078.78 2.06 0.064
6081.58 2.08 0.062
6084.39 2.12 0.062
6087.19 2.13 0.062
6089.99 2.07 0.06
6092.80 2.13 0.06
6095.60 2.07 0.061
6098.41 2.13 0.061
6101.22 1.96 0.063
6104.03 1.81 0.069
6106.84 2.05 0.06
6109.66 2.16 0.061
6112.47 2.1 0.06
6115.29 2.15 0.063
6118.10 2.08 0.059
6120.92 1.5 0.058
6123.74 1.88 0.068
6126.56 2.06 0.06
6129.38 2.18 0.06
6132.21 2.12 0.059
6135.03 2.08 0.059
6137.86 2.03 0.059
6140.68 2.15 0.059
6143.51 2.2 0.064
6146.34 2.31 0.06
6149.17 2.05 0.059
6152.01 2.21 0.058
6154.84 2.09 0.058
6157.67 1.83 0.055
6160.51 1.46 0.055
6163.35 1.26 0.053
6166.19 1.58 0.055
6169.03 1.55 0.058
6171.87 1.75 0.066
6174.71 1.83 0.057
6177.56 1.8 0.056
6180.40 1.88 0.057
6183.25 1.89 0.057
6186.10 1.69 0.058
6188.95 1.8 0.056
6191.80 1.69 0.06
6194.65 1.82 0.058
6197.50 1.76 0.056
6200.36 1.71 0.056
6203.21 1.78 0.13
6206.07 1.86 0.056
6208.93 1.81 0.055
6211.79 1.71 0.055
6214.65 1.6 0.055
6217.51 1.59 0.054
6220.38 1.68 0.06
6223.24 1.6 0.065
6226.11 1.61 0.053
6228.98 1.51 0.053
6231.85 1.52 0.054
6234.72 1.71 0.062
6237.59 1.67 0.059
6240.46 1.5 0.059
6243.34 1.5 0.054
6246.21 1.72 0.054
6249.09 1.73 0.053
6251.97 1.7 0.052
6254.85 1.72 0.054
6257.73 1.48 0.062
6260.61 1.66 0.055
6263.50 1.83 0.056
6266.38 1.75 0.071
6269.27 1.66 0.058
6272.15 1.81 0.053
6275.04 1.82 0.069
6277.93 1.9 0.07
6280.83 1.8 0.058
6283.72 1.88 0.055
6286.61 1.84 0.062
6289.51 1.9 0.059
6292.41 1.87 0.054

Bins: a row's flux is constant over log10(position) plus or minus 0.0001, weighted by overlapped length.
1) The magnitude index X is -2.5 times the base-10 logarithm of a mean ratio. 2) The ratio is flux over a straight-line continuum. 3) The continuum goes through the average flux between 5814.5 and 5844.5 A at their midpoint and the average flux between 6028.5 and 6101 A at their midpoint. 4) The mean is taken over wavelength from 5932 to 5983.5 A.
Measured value 0.09 mag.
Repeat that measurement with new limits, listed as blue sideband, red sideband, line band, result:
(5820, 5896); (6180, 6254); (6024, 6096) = -0.22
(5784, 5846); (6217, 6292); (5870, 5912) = 0.34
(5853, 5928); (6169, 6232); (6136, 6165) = -0.16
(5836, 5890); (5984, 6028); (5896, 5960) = 0.07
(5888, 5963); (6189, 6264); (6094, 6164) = -0.21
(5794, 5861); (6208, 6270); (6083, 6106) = -0.17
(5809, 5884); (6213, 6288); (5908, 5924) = 0.06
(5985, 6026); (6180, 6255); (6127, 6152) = -0.20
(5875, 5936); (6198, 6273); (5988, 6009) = -0.22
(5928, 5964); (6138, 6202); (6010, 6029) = -0.08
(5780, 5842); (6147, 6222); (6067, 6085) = -0.14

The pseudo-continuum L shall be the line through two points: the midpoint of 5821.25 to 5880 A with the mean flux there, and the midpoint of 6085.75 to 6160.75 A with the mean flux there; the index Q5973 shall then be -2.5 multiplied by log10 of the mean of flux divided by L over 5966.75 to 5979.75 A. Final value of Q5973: 0.08 mag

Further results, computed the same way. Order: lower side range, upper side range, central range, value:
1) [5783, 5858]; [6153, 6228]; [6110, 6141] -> -0.158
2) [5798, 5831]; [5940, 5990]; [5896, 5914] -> 0.249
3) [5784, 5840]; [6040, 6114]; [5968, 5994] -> 0.096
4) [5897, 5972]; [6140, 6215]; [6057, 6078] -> -0.145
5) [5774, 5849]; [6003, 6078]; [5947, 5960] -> 0.094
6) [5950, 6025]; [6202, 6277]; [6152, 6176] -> 0.022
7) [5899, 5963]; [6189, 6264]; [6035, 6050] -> -0.190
